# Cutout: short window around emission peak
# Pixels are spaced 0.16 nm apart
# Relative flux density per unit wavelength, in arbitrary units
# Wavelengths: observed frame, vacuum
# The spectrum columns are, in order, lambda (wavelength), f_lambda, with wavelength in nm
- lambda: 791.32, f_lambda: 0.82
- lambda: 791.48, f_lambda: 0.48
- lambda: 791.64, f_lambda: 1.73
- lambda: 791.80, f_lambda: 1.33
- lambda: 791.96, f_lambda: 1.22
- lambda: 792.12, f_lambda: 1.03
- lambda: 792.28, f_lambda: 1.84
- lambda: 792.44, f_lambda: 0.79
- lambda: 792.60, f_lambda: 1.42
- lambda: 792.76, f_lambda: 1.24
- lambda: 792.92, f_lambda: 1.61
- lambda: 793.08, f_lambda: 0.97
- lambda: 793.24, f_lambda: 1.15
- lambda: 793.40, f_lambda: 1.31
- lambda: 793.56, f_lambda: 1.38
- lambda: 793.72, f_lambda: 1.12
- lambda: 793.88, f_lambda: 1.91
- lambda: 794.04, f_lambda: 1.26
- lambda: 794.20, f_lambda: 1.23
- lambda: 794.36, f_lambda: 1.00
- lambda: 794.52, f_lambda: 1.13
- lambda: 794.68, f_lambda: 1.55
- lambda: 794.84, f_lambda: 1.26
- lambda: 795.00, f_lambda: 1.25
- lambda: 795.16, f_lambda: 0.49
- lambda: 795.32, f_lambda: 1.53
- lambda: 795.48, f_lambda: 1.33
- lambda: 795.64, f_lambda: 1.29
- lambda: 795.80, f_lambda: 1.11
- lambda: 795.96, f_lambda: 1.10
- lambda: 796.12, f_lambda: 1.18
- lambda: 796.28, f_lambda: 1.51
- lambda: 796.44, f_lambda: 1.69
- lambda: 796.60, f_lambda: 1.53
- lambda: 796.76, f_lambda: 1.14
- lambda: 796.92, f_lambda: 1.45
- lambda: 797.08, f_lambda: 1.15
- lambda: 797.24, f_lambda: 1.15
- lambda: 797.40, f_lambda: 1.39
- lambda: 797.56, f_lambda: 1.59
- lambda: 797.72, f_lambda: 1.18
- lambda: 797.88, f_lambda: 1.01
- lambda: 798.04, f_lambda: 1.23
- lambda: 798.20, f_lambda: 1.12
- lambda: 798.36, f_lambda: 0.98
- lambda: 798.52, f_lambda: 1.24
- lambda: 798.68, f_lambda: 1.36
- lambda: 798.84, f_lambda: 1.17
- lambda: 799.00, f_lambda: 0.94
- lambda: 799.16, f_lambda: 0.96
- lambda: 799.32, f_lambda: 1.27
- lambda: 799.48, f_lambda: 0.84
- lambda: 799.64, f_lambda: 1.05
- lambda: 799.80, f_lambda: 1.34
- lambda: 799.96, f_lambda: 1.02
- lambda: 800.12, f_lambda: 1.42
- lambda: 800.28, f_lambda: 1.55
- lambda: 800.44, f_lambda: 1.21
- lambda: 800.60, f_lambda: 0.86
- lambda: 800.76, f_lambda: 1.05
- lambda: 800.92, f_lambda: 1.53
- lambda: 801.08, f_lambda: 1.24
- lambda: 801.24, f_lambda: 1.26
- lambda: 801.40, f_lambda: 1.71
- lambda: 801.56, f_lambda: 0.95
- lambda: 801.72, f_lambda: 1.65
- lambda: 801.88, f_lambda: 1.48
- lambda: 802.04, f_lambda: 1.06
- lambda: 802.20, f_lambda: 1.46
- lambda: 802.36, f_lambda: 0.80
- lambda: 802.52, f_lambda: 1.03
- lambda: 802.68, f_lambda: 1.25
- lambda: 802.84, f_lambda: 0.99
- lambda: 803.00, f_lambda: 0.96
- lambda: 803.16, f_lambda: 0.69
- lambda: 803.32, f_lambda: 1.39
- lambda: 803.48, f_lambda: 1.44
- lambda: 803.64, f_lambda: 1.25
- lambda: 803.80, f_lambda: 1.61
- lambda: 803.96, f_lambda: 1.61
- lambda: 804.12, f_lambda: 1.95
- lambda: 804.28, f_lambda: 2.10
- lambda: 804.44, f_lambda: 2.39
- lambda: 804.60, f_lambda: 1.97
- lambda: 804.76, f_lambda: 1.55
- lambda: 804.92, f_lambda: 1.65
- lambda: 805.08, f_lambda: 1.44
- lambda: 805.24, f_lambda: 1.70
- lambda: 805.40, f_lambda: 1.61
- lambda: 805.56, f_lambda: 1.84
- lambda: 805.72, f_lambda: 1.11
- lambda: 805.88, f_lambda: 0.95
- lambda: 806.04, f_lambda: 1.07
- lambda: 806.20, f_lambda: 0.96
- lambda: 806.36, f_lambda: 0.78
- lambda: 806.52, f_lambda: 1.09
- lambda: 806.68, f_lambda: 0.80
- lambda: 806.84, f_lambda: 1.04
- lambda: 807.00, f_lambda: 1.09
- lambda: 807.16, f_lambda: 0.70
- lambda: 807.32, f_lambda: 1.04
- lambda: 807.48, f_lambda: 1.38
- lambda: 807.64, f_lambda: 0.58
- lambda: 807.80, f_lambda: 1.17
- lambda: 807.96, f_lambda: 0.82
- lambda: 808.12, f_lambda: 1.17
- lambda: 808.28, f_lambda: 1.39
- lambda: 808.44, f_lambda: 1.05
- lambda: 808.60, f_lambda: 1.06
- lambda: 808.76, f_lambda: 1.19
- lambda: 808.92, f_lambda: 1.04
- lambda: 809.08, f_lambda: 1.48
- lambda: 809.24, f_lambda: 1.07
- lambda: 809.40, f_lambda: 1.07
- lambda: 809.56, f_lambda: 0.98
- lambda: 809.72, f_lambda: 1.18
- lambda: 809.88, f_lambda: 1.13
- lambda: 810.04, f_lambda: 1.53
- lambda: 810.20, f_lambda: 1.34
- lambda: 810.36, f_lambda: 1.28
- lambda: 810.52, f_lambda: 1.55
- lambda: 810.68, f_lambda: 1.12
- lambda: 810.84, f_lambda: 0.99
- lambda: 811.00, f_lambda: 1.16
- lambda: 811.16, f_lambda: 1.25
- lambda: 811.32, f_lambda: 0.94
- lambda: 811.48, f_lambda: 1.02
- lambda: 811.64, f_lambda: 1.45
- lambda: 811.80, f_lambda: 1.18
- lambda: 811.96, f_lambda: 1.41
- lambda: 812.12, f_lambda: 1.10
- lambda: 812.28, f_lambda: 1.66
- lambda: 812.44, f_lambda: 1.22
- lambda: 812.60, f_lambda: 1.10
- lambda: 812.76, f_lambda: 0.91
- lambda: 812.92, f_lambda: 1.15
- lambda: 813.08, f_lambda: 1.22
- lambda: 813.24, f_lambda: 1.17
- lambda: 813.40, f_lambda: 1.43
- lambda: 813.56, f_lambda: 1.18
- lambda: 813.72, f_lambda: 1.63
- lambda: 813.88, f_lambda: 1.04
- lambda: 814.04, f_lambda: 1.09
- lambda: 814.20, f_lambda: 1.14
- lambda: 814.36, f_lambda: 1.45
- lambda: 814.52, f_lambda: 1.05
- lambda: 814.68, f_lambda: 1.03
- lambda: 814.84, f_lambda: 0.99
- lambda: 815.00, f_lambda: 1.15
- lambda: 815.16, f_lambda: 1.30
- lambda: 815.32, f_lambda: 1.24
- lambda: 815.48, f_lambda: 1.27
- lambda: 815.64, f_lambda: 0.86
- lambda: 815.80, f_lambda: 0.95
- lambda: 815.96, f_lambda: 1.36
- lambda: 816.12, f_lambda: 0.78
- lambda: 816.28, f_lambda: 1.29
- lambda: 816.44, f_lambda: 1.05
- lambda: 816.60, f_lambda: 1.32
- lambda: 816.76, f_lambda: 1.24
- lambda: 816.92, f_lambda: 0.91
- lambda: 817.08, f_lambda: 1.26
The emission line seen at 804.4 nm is [O III]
